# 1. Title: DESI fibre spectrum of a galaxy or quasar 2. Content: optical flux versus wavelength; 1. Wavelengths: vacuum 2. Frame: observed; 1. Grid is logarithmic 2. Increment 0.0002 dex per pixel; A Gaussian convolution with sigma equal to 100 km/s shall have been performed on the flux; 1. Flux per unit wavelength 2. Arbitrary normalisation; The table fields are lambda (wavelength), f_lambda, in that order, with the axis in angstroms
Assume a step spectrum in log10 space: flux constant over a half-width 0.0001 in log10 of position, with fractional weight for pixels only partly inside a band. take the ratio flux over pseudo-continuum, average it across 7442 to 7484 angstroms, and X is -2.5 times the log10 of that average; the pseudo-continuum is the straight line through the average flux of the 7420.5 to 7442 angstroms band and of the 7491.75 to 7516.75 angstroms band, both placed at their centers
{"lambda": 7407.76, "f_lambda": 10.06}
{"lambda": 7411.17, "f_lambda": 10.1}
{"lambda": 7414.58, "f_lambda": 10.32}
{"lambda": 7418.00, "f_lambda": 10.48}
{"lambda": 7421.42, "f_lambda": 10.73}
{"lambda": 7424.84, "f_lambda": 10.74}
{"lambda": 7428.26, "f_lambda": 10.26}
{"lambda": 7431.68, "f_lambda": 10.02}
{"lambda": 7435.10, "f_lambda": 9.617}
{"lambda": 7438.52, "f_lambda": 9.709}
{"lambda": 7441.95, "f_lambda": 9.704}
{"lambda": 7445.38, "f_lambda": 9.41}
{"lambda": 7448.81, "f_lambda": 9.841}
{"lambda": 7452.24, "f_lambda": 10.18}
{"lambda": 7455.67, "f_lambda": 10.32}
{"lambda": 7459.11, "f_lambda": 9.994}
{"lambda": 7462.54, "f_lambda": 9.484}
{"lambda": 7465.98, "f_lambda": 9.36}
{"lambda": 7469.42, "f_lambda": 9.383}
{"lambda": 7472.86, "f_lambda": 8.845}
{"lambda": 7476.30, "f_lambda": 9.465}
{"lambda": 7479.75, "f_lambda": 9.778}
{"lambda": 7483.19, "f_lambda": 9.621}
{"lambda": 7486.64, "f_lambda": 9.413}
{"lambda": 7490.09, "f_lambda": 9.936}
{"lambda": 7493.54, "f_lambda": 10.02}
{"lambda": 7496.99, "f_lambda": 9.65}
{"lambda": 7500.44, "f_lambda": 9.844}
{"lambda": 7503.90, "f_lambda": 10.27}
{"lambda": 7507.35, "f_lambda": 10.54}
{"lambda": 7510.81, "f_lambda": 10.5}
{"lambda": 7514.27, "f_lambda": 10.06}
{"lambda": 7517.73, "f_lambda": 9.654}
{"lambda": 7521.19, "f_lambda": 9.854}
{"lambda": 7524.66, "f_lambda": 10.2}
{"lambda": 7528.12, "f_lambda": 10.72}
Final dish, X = 0.05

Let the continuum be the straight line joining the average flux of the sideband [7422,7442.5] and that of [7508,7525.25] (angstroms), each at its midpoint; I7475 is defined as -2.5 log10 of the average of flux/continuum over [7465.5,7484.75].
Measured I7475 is 0.07 mag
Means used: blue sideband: 10.1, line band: 9.41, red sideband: 10.1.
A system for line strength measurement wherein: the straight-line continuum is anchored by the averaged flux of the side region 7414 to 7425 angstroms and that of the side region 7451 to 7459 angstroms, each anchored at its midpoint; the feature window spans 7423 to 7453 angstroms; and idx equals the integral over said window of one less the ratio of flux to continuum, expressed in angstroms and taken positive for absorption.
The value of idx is 1.3 angstroms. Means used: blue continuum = 10.6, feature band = 9.94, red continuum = 10.2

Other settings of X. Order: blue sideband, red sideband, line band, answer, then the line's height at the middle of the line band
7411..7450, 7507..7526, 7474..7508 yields 0.030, 10.1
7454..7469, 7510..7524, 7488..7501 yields 0.005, 9.9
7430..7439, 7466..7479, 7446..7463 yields -0.049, 9.53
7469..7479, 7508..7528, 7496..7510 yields -0.031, 9.84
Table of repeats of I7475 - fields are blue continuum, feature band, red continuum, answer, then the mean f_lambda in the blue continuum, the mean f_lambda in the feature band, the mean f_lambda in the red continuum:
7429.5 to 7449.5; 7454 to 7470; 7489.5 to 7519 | 0.01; 9.72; 9.73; 10.1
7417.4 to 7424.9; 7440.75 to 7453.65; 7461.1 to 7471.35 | 0.02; 10.6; 9.78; 9.39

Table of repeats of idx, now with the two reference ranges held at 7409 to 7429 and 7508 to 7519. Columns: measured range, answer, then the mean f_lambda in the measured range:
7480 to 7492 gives 0.6 angstroms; 9.68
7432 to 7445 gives 0.9 angstroms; 9.69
